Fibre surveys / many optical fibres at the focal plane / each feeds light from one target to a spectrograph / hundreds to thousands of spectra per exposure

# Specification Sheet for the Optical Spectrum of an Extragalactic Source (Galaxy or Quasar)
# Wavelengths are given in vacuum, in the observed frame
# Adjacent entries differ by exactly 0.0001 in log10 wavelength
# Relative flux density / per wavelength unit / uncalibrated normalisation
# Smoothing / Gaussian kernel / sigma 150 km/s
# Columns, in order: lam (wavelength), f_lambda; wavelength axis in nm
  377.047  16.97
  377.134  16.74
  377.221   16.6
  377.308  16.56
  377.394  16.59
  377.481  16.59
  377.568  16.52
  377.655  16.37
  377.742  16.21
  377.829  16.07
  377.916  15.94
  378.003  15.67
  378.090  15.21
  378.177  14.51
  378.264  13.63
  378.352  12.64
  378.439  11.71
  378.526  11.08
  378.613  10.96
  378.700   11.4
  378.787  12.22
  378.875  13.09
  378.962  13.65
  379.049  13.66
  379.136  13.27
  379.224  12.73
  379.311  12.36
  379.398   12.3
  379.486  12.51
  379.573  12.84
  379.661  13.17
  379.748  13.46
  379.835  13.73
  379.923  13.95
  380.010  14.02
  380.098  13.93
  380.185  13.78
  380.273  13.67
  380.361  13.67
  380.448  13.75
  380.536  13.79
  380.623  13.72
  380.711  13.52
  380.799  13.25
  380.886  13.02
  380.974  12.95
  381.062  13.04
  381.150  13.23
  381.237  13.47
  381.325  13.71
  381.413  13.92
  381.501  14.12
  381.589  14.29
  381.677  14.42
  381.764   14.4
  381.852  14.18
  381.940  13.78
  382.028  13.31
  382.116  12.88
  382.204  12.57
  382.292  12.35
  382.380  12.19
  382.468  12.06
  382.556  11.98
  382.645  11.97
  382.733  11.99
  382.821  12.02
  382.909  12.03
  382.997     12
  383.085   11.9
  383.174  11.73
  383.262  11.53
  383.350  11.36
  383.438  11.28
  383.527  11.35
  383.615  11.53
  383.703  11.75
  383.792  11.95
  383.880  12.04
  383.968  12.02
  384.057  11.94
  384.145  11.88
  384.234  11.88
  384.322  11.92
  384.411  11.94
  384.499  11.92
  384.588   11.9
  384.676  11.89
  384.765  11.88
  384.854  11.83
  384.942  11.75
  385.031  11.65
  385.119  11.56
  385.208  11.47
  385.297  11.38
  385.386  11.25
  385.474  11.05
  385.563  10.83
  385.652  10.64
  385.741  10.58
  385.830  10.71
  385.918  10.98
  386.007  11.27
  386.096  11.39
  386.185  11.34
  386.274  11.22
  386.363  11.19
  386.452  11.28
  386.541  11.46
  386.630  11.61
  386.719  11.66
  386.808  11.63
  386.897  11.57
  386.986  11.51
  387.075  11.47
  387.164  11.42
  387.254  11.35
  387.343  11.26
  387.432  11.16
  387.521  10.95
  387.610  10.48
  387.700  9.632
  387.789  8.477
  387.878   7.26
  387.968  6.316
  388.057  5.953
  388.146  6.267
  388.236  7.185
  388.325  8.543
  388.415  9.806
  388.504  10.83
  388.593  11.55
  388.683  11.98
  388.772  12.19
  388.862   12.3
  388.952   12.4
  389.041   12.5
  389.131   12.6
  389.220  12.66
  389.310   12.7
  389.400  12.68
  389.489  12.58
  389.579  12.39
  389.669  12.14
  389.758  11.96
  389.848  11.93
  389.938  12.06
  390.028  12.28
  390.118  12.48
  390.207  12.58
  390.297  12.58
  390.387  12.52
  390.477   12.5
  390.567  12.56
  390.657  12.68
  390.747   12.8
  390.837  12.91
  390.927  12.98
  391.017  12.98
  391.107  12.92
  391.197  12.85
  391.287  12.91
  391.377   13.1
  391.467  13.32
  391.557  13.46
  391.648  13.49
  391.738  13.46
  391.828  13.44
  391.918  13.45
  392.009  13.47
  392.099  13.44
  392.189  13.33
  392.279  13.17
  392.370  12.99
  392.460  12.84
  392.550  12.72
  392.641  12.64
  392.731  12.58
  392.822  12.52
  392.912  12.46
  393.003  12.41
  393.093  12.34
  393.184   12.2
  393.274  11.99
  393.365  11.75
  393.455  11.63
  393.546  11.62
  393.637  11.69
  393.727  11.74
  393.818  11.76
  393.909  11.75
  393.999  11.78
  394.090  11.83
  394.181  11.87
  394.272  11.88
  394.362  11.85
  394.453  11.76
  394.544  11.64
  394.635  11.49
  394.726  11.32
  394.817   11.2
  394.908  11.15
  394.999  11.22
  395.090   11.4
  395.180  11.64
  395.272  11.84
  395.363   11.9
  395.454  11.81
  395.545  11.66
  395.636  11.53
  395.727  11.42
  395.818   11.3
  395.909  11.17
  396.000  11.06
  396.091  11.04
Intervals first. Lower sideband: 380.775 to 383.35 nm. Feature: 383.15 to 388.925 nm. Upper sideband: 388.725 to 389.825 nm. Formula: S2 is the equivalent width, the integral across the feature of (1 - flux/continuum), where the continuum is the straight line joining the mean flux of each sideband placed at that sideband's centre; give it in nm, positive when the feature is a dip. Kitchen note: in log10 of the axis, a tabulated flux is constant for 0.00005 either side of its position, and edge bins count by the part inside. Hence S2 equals 0.76 nm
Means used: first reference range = 12.9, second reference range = 12.4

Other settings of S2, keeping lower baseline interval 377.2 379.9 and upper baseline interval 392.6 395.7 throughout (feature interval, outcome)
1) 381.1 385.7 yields 0.37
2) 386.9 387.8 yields 0.13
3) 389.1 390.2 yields 0.00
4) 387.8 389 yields 0.30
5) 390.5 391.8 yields -0.09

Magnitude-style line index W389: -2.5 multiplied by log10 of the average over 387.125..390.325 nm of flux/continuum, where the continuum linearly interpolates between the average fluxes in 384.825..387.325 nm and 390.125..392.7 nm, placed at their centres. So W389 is 0.12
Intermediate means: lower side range 11.3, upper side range 13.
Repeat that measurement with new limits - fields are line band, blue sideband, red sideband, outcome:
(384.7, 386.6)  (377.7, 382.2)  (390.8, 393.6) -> 0.17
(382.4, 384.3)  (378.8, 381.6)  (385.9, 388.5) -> 0.01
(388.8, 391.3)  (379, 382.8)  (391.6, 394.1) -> 0.01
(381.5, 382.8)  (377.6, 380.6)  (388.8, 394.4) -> 0.02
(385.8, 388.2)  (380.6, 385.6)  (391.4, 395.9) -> 0.18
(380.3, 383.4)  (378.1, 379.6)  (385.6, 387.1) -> -0.07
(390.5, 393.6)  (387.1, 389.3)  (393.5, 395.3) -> -0.16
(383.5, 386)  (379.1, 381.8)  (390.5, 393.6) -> 0.15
